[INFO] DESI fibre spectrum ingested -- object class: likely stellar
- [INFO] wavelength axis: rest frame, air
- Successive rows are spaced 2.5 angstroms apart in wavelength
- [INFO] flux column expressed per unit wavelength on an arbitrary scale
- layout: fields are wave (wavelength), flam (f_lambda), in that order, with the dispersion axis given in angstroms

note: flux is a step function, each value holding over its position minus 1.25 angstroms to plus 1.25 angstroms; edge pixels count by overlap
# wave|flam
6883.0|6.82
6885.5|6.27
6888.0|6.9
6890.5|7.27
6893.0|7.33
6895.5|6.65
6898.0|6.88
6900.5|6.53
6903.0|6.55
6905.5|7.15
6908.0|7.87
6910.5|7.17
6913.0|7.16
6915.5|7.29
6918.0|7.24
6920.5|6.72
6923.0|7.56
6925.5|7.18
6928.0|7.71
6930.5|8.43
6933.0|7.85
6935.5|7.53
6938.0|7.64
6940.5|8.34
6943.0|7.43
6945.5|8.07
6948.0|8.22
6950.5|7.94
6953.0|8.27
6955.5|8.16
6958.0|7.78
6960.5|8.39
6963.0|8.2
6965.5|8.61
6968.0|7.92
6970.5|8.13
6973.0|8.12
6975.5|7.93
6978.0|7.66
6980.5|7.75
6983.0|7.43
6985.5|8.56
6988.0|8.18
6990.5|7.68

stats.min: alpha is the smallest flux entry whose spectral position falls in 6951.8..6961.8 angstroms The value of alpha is 7.78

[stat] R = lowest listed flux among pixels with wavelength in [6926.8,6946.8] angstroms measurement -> 7.43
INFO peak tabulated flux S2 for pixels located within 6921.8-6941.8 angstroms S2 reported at 8.43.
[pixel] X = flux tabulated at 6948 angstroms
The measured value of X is 8.22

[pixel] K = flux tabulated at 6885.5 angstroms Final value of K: 6.27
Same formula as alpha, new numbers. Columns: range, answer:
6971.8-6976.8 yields 7.93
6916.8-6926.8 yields 6.72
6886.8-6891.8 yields 6.9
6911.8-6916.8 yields 7.16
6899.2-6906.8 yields 6.53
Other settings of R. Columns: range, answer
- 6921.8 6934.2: 7.18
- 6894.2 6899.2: 6.65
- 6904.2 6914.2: 7.15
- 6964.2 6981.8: 7.66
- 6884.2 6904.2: 6.27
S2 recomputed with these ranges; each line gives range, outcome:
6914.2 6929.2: 7.71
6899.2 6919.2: 7.87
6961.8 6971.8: 8.61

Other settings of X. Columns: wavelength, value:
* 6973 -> 8.12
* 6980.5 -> 7.75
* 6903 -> 6.55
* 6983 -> 7.43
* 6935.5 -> 7.53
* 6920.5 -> 6.72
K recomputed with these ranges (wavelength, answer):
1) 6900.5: 6.53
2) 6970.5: 8.13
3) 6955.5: 8.16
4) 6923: 7.56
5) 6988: 8.18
